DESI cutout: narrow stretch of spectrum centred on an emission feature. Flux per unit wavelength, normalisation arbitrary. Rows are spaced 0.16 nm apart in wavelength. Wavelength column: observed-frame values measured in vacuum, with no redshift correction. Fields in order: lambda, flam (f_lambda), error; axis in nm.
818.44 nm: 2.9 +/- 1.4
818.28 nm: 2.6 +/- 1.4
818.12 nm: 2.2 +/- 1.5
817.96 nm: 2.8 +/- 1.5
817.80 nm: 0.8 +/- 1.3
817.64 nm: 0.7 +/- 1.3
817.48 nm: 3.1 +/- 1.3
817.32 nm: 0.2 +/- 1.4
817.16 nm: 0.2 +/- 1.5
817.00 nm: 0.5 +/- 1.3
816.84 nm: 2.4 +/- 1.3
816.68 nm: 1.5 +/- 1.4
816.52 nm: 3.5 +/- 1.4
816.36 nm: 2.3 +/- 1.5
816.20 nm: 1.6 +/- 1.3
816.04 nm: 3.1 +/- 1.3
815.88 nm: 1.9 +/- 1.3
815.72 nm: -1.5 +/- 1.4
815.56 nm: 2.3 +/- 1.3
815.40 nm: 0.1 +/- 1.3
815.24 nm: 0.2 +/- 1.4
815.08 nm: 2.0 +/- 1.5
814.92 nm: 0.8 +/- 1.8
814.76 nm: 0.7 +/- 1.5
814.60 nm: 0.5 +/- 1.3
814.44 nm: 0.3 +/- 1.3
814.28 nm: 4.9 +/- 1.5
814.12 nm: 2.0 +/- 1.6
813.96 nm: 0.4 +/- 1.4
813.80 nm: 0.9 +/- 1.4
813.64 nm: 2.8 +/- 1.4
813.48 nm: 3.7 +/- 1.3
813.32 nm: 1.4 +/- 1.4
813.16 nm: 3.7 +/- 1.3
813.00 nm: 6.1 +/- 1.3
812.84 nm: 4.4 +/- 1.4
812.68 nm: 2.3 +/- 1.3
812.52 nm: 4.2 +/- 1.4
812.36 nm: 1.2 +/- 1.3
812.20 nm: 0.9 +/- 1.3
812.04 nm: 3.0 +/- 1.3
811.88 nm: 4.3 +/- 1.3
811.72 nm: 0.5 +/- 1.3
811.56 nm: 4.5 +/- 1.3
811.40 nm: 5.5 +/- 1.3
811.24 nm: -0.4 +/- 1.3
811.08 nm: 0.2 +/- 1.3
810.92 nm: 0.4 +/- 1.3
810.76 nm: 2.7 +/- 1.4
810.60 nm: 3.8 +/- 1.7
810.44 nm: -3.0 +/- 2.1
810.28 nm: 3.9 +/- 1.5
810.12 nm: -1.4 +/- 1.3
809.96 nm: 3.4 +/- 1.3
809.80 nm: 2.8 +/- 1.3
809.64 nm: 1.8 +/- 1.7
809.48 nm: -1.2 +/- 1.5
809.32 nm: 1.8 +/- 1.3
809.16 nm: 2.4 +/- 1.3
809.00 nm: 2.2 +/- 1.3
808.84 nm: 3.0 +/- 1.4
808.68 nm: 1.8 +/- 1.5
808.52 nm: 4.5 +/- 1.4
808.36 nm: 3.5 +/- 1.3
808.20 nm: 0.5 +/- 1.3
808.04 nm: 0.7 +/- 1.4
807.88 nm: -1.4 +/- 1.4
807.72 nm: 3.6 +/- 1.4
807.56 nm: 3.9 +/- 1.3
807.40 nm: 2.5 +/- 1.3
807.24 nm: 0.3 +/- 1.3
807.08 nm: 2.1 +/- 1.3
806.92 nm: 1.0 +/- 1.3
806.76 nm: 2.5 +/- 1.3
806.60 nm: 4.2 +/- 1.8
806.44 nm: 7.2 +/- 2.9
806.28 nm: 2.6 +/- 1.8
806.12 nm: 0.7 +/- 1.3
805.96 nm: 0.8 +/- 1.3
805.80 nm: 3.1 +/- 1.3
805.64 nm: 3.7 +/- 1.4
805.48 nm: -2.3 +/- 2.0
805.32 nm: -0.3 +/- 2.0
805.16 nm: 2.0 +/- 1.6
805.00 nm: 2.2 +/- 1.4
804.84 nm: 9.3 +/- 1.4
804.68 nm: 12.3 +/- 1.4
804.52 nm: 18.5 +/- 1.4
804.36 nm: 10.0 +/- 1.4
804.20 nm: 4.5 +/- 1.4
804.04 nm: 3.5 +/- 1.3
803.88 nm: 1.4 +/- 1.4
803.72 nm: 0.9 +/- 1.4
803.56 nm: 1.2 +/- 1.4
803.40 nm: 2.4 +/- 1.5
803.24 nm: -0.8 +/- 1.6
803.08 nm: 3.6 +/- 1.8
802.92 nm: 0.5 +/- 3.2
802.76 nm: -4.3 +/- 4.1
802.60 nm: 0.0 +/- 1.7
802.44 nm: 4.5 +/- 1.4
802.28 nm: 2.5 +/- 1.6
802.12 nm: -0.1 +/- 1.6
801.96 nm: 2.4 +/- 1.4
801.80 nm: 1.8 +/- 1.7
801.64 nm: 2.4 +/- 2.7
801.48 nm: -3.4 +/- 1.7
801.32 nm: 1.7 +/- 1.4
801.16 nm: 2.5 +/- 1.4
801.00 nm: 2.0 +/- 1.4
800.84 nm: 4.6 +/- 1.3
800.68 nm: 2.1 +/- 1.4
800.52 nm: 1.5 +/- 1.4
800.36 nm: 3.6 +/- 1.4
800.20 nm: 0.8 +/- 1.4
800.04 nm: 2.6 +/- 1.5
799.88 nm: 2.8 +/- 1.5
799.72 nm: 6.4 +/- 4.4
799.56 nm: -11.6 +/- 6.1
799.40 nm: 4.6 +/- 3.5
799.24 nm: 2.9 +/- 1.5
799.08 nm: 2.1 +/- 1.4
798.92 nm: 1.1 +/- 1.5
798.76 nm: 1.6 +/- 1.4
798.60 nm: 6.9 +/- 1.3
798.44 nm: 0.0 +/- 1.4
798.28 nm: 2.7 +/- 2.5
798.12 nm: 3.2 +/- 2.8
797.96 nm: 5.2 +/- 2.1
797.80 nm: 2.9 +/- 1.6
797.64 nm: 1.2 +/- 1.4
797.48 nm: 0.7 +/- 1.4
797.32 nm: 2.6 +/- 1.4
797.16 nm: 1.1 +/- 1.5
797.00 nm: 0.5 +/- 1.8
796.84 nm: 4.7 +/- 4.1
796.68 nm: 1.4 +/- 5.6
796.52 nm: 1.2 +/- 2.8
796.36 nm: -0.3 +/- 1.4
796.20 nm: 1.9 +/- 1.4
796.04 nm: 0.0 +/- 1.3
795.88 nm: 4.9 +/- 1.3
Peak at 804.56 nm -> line H-gamma 4340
